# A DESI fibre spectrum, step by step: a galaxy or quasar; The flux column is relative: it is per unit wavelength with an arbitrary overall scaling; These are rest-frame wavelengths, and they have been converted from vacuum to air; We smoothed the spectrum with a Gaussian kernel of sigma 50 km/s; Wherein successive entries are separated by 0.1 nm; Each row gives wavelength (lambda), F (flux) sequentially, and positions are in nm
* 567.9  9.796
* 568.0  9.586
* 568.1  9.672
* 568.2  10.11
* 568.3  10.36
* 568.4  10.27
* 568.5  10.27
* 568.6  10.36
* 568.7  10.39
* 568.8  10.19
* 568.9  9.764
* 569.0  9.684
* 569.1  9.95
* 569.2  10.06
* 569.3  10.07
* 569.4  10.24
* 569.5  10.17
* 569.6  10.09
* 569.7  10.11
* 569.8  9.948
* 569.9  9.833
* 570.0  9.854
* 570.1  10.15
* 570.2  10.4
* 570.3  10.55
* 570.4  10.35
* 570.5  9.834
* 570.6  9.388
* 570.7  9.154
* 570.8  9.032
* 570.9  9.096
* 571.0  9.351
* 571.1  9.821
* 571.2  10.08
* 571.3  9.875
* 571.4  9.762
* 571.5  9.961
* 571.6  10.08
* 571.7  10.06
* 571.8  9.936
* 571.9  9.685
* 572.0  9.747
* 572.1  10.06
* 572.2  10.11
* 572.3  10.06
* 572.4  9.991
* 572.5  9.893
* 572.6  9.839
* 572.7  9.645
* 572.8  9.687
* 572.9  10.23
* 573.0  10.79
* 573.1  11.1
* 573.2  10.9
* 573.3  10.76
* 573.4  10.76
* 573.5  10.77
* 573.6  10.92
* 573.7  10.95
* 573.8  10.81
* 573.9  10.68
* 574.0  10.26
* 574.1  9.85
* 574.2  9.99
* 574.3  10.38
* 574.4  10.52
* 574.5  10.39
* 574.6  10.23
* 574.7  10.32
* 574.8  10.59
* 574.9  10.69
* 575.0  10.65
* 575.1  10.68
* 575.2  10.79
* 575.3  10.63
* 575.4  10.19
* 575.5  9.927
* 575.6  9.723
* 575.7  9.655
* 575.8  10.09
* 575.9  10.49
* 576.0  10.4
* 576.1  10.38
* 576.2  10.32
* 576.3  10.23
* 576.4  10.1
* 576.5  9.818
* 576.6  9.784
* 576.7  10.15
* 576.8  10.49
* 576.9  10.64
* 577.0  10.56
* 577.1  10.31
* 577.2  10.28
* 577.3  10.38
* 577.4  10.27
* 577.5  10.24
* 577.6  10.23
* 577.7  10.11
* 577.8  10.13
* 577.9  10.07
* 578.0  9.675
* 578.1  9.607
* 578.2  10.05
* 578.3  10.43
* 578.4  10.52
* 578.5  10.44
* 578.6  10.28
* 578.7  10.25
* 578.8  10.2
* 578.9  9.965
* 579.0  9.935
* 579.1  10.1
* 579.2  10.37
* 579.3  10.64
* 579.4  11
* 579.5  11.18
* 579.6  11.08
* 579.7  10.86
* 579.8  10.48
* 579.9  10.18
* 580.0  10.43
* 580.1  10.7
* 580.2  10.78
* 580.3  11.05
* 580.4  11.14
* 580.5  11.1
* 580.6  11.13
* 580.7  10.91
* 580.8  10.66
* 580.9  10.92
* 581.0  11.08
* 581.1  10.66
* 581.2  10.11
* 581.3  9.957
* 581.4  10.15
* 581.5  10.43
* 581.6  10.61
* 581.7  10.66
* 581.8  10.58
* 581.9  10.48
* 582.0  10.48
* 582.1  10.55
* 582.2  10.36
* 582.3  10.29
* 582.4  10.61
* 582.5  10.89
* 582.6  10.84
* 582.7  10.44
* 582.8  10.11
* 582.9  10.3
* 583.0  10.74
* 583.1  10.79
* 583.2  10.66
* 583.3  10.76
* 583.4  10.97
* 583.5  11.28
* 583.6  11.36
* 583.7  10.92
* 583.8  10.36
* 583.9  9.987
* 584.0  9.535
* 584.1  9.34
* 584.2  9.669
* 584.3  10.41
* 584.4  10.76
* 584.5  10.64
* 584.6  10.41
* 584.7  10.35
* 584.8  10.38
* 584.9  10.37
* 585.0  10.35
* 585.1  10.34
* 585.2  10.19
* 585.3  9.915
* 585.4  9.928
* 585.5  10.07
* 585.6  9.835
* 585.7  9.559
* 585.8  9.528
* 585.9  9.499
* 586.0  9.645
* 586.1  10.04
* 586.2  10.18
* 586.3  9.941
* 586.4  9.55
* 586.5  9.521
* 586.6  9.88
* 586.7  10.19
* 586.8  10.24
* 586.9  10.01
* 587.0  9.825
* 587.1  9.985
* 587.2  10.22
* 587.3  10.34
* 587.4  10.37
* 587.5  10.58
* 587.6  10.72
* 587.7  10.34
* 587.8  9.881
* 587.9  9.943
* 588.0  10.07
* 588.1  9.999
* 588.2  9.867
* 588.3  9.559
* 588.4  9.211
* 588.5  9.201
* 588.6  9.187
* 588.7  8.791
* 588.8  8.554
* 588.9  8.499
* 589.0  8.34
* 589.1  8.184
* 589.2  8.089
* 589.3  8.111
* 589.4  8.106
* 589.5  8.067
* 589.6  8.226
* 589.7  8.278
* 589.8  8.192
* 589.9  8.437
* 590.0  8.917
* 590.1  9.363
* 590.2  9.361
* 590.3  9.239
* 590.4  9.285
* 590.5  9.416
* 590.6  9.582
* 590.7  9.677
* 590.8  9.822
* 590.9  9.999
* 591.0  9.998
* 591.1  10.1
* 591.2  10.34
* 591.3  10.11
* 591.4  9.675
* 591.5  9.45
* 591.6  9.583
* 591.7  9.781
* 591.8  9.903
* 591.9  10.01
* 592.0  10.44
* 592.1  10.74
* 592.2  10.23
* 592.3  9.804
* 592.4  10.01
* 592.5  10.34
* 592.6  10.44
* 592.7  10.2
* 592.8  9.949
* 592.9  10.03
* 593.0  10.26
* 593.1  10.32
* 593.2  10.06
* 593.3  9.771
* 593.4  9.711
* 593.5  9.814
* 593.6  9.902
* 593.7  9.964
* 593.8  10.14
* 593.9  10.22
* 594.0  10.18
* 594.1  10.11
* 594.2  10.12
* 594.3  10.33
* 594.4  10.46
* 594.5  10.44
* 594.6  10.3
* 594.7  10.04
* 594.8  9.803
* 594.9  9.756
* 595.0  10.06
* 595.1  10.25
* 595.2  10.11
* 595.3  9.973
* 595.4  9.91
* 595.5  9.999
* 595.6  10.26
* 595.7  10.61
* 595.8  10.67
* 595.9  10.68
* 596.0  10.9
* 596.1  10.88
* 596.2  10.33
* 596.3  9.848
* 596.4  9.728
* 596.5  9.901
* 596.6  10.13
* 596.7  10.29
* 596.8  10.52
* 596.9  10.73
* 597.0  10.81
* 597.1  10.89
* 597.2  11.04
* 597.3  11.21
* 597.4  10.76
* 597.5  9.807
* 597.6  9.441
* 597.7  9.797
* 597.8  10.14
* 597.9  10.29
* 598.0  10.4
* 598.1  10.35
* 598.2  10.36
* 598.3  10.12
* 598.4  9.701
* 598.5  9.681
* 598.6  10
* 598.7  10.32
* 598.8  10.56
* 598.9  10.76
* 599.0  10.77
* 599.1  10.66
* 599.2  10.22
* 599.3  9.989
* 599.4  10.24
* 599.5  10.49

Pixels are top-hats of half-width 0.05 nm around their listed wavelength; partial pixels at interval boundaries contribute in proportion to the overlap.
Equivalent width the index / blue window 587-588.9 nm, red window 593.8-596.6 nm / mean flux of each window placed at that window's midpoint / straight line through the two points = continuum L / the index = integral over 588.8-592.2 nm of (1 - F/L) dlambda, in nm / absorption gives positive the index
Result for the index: 0.23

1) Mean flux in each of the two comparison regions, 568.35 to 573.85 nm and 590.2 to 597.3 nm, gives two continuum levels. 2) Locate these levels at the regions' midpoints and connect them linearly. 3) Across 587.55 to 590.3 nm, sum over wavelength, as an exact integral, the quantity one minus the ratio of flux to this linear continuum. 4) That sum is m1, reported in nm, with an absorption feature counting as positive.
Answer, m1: 0.30 nm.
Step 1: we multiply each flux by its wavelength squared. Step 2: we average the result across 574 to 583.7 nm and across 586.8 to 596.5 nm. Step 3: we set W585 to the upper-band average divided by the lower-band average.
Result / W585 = 0.98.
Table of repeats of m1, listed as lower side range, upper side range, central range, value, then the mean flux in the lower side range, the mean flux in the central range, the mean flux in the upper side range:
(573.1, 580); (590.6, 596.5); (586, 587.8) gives 0.02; 10.4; 10.1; 10.1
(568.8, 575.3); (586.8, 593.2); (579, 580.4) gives -0.11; 10.2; 10.7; 9.59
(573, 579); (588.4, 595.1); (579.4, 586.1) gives -0.29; 10.3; 10.5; 9.61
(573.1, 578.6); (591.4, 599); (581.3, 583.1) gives -0.03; 10.3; 10.5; 10.2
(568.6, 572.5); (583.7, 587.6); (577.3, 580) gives -0.09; 9.92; 10.3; 10.1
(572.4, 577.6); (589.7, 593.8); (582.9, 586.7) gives -0.07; 10.4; 10.2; 9.79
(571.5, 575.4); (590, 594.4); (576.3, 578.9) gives 0.02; 10.3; 10.2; 9.94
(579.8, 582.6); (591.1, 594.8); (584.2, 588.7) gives 0.16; 10.6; 10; 10.1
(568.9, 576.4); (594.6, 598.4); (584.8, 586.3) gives 0.04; 10.2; 9.97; 10.3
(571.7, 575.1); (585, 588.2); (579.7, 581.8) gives -0.10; 10.3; 10.7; 10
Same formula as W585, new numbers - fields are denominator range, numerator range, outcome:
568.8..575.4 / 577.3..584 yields 1.07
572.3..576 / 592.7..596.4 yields 1.05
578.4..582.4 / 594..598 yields 1.03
